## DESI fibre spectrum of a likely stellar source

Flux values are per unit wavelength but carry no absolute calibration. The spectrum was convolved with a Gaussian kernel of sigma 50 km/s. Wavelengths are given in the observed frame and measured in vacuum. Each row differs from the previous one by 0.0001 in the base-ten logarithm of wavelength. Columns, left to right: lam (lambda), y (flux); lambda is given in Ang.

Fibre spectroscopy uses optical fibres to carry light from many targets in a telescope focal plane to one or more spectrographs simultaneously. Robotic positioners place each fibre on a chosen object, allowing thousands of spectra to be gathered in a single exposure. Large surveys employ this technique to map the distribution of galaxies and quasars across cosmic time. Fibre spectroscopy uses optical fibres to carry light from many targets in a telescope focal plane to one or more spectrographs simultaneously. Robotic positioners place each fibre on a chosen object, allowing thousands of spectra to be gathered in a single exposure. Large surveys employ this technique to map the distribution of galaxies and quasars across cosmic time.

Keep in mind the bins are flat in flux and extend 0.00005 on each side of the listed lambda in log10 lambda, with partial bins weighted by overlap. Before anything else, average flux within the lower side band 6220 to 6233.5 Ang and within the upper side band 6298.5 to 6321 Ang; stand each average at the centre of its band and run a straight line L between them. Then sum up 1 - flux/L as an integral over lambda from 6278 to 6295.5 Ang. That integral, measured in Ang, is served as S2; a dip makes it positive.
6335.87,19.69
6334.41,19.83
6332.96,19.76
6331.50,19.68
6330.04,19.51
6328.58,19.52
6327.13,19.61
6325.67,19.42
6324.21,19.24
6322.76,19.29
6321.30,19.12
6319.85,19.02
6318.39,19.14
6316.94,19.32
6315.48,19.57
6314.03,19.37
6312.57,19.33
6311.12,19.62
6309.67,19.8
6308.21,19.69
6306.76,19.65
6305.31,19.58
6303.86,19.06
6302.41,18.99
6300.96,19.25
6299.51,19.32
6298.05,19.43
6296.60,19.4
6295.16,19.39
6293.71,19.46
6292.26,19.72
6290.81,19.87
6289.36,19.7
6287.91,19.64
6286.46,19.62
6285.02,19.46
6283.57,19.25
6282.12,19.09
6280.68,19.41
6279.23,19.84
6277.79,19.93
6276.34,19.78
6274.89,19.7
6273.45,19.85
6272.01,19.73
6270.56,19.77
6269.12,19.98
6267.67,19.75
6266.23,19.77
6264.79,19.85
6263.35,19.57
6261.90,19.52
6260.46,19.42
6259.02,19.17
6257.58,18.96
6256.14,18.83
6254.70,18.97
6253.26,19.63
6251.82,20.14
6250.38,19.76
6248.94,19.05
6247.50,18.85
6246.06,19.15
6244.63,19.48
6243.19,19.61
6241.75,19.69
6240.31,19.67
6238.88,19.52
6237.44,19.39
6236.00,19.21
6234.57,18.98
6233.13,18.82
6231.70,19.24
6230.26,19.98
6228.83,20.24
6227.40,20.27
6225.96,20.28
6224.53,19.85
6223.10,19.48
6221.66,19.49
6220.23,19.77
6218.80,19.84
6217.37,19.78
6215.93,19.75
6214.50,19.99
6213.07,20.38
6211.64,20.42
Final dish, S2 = -0.1 Ang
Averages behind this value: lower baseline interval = 19.8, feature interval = 19.6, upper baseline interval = 19.4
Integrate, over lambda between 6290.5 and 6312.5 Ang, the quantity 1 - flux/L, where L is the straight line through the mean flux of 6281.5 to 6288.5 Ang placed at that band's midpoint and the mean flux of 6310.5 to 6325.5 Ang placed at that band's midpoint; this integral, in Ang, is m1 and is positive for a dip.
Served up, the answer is -0.1 Ang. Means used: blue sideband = 19.4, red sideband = 19.3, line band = 19.5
